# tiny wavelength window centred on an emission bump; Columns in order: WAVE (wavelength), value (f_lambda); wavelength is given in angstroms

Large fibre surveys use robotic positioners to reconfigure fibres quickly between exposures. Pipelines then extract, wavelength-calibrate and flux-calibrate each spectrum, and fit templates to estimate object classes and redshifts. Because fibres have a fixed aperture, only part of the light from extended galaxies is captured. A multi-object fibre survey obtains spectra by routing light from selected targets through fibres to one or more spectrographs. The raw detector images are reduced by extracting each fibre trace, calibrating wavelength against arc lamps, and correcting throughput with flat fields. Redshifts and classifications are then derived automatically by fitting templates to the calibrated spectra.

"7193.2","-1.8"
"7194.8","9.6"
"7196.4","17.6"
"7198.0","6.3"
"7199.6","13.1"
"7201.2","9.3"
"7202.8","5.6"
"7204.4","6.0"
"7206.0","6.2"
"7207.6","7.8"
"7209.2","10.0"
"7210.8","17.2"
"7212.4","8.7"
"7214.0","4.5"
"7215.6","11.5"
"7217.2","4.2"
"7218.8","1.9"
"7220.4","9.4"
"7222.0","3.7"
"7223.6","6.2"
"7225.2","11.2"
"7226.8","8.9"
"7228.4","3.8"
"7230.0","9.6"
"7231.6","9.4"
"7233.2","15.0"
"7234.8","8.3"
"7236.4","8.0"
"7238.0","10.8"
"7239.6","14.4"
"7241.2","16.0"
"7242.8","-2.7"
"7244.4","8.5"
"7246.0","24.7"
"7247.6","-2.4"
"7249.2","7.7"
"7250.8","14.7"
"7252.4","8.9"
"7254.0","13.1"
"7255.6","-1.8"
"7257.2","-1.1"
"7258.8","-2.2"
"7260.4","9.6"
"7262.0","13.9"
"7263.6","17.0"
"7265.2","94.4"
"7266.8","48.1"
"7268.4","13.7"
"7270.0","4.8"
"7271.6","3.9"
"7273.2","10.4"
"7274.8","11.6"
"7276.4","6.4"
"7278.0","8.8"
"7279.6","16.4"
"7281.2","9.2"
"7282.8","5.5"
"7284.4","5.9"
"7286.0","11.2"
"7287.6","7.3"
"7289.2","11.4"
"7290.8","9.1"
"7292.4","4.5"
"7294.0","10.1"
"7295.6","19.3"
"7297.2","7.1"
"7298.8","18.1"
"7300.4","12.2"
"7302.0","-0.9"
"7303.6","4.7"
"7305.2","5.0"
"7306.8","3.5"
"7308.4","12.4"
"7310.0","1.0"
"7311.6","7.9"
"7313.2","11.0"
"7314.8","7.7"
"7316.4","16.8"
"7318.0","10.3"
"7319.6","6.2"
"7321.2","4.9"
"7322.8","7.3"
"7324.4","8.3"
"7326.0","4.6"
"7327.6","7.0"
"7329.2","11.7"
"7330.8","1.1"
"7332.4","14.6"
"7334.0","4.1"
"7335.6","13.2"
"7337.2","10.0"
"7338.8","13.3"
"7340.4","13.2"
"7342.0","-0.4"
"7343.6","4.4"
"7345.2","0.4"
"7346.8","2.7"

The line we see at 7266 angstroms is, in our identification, H-alpha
